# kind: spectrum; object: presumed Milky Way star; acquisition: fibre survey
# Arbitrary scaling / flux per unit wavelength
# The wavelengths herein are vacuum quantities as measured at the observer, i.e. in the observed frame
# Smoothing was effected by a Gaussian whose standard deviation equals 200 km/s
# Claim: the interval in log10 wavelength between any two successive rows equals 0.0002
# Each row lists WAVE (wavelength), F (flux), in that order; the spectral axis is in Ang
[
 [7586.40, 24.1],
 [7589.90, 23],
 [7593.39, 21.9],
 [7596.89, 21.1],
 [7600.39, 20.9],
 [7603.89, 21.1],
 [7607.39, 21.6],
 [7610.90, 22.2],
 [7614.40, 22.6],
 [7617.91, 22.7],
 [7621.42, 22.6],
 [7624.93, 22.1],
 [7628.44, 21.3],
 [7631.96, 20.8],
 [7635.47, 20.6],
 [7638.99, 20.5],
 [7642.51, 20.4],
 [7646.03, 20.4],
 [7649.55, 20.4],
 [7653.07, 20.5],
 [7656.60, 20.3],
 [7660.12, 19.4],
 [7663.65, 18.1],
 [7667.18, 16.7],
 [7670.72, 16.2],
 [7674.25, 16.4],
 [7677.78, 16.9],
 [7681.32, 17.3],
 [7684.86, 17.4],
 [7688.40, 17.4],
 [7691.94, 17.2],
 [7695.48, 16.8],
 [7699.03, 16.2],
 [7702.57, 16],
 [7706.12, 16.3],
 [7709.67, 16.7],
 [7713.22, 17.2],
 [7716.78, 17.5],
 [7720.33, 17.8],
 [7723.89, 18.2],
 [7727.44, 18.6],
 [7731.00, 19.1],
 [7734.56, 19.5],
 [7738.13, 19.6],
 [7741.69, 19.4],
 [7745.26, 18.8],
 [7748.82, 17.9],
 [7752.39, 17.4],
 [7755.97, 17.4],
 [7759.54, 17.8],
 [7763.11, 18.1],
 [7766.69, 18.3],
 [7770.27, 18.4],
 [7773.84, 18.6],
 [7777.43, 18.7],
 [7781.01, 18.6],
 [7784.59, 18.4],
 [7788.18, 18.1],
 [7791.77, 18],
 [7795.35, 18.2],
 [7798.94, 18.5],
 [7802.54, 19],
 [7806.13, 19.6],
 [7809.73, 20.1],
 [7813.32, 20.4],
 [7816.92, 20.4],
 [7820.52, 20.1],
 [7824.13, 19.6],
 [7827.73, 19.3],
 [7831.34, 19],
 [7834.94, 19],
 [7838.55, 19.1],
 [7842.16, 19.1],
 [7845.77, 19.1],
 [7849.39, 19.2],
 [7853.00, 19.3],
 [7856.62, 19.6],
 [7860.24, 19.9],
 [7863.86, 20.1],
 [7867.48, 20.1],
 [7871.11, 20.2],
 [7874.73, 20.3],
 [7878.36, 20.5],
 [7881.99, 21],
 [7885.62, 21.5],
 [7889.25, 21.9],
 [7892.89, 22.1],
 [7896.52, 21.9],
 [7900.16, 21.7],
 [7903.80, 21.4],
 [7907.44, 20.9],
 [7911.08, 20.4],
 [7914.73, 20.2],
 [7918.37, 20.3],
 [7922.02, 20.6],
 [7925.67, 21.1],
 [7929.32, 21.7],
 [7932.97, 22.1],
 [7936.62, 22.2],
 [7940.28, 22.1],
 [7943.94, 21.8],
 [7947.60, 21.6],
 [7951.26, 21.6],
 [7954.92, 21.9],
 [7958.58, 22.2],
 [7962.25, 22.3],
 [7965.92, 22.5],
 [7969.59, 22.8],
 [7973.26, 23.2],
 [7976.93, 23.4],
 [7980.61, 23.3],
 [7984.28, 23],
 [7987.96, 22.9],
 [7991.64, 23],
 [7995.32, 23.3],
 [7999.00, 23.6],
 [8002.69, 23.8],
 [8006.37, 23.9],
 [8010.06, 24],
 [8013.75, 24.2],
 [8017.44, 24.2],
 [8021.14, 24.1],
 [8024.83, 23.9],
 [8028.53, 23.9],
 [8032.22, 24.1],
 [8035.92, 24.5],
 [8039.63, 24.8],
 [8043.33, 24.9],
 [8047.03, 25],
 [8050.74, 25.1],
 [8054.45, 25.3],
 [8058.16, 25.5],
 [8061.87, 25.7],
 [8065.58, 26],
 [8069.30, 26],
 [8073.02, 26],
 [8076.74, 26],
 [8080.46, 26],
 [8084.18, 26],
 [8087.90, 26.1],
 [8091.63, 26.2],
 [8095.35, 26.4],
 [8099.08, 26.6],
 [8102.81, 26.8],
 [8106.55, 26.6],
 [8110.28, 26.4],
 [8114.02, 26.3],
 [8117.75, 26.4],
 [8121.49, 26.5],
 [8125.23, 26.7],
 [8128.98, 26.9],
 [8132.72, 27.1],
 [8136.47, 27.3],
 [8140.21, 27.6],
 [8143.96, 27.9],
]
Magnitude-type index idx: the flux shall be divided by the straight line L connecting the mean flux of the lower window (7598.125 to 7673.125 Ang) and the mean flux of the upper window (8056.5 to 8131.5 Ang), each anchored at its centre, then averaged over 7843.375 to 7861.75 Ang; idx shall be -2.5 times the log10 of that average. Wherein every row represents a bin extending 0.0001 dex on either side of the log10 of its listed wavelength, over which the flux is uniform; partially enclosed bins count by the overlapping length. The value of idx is 0.20 mag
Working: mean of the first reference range 20.5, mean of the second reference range 26.3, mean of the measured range 19.4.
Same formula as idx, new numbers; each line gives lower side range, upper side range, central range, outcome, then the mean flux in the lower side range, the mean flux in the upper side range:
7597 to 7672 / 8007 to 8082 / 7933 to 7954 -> 0.09 mag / 20.6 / 24.9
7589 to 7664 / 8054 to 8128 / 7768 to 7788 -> 0.23 mag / 21.1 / 26.2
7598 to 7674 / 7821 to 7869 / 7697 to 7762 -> 0.12 mag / 20.5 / 19.4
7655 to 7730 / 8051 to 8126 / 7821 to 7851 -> 0.07 mag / 17.4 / 26.1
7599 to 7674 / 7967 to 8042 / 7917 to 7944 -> 0.08 mag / 20.5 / 23.7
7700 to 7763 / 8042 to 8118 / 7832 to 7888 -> 0.05 mag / 17.9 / 26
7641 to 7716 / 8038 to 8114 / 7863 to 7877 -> 0.08 mag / 17.8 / 25.9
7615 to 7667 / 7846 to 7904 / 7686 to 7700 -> 0.21 mag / 20.6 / 20.6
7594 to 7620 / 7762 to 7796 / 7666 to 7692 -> 0.20 mag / 21.8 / 18.4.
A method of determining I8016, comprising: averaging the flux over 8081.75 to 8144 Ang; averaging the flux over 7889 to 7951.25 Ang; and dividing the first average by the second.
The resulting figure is 1.2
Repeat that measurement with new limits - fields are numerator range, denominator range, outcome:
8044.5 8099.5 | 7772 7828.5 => 1.35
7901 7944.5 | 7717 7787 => 1.15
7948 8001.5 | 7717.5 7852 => 1.21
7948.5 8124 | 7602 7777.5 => 1.30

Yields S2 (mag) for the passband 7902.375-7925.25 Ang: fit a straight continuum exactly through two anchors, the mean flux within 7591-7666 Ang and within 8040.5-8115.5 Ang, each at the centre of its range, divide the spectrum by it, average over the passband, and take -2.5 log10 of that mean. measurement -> 0.169 mag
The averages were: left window 21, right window 25.9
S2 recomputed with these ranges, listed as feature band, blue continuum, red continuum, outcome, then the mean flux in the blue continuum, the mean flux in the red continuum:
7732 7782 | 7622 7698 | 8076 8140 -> 0.12 mag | 18.9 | 26.5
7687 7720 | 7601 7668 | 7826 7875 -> 0.21 mag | 20.8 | 19.5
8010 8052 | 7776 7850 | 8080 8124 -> 0.01 mag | 19.1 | 26.4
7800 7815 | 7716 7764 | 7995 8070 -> 0.01 mag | 18.4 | 24.6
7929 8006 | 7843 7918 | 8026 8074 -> 0.01 mag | 20.5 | 25.1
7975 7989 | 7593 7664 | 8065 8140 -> 0.09 mag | 21.1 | 26.4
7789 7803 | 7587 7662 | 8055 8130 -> 0.25 mag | 21.3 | 26.2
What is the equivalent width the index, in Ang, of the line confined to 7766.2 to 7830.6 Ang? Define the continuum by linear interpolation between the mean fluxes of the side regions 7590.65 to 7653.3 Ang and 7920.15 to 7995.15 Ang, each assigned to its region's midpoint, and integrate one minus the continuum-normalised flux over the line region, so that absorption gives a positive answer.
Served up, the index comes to 8.31 Ang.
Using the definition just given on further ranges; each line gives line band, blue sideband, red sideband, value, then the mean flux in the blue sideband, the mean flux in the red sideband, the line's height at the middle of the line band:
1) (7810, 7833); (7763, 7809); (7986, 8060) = -0.52 Ang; 18.6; 24.2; 19.4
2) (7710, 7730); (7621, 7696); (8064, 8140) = 2.24 Ang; 19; 26.4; 20.1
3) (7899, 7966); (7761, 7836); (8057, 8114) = 2.55 Ang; 19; 26.2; 22.3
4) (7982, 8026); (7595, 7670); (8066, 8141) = 2.79 Ang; 20.7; 26.5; 25.3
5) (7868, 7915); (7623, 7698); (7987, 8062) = 2.56 Ang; 18.9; 24.3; 22.3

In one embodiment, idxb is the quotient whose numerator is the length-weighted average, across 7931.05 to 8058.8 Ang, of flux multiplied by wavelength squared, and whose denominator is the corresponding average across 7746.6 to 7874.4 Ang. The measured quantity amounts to 1.29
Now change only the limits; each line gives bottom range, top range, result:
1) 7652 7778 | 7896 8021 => 1.33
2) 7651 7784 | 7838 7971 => 1.23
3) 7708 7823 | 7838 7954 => 1.16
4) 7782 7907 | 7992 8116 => 1.33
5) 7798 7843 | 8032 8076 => 1.38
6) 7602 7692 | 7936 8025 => 1.27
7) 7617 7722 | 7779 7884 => 1.09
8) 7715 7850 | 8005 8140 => 1.47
